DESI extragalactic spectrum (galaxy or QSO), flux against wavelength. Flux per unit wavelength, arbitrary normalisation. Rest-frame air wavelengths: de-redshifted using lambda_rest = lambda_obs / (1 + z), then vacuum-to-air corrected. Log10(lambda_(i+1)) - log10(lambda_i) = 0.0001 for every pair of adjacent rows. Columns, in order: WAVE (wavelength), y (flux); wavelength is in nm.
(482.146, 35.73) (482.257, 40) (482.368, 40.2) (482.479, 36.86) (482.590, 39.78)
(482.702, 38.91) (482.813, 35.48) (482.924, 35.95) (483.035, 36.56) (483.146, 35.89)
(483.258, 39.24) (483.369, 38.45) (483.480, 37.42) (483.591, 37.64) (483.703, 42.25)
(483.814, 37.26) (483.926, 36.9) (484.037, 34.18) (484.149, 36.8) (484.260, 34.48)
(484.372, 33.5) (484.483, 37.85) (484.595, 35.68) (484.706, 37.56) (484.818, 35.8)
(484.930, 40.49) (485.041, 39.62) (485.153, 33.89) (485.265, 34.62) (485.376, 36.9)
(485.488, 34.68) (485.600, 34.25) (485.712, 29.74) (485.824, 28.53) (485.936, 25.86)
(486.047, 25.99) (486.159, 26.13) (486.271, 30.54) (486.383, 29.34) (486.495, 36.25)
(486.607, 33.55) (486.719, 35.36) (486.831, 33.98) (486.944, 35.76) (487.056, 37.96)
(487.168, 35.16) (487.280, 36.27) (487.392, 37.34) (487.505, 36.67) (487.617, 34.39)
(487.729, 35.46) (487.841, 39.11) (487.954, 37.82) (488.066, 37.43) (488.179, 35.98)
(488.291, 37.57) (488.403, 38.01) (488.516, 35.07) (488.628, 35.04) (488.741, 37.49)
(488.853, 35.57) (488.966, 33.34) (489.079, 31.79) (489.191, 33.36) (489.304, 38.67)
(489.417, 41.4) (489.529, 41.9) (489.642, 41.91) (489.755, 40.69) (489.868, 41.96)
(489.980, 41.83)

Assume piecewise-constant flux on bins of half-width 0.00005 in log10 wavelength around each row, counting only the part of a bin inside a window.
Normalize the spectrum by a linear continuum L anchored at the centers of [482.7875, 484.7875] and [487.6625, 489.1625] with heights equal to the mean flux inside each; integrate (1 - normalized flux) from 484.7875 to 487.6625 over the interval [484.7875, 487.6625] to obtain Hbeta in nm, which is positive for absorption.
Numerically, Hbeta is 0.209 nm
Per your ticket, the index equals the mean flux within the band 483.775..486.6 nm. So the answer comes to 33.8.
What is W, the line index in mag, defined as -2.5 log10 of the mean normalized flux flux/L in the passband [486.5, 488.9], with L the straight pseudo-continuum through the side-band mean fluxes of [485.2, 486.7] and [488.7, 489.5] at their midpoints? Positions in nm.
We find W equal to -0.07 mag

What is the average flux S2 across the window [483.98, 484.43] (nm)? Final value 34.8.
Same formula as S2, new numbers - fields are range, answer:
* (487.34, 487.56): 36.9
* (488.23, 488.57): 36.9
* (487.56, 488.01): 36.7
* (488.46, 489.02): 35.3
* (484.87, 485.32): 37.1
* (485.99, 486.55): 29.7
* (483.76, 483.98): 37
